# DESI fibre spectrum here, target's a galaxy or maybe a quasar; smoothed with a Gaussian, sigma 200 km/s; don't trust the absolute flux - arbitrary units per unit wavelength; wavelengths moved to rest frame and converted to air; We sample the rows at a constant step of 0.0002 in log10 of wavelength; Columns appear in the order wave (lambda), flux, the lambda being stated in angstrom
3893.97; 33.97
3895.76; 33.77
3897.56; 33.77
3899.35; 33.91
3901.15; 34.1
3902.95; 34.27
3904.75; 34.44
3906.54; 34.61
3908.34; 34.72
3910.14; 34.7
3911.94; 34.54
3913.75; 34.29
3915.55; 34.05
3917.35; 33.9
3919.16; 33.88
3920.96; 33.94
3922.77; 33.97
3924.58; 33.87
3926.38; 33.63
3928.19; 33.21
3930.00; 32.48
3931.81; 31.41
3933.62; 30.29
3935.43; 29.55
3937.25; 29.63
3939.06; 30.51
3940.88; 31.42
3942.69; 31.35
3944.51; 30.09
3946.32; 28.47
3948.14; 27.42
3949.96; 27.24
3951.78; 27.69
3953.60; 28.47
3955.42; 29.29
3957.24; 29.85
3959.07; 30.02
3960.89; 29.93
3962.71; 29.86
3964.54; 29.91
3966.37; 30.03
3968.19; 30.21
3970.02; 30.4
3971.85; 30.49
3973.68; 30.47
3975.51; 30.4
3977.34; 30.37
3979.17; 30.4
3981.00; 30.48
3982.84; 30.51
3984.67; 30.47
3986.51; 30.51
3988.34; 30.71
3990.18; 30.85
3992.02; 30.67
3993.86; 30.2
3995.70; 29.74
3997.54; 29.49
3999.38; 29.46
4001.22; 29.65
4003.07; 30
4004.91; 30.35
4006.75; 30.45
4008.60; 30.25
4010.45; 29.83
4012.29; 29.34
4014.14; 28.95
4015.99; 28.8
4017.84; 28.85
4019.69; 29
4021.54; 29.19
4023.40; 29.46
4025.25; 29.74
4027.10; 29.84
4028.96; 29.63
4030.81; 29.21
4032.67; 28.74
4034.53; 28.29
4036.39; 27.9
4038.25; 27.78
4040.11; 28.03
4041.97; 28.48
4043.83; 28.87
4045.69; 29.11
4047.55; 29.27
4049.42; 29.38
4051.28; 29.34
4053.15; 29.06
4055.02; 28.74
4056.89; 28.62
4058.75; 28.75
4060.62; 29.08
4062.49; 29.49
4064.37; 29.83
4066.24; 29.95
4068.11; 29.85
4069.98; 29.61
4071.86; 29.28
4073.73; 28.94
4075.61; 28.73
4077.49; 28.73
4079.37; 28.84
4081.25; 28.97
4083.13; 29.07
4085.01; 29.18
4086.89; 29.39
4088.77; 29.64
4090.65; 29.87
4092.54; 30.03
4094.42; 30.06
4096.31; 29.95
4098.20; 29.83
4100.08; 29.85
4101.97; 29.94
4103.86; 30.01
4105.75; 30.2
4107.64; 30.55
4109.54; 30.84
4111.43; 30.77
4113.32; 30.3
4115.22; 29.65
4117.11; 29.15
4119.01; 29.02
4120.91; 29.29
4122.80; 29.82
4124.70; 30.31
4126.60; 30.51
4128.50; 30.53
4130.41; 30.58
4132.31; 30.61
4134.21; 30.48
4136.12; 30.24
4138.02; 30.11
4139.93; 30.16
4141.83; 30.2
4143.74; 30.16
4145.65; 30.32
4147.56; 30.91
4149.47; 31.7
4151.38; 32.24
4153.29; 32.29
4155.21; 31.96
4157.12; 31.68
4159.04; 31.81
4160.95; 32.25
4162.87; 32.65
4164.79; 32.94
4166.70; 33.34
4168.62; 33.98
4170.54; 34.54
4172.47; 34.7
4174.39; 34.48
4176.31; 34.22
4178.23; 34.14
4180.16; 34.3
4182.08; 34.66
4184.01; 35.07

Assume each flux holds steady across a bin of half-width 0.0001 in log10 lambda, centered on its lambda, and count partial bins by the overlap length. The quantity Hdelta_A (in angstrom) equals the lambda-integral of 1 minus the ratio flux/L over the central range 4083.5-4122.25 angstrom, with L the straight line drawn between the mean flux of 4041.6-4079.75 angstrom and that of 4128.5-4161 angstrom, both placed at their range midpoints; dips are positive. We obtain 0.3 angstrom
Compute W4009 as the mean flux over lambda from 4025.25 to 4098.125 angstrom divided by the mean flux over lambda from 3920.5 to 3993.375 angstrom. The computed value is 0.96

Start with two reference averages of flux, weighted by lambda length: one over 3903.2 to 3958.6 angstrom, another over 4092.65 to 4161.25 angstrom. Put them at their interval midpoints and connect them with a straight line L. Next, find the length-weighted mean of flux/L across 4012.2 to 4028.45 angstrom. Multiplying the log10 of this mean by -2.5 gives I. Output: 0.07 mag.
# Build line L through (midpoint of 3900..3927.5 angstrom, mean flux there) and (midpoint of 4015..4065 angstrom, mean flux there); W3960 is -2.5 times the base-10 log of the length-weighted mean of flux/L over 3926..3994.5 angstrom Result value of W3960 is 0.071 mag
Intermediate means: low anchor 34.2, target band 30.2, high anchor 29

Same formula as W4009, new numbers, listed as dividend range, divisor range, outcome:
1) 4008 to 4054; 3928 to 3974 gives 0.97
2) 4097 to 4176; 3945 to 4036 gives 1.05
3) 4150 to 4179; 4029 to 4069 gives 1.14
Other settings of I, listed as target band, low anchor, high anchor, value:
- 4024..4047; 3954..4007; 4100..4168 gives 0.06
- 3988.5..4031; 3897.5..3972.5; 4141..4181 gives 0.08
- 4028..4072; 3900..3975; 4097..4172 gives 0.08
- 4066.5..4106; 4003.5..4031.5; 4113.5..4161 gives 0.02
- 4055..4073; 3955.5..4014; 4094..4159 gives 0.03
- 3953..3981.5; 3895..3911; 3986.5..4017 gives 0.05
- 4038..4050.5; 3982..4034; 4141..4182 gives 0.06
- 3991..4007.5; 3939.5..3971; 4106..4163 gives -0.01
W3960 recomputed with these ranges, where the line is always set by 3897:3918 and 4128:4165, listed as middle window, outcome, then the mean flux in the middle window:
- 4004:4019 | 0.116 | 29.6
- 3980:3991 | 0.091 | 30.6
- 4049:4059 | 0.120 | 29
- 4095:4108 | 0.061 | 30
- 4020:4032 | 0.114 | 29.5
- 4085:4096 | 0.075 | 29.8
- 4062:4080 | 0.100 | 29.3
